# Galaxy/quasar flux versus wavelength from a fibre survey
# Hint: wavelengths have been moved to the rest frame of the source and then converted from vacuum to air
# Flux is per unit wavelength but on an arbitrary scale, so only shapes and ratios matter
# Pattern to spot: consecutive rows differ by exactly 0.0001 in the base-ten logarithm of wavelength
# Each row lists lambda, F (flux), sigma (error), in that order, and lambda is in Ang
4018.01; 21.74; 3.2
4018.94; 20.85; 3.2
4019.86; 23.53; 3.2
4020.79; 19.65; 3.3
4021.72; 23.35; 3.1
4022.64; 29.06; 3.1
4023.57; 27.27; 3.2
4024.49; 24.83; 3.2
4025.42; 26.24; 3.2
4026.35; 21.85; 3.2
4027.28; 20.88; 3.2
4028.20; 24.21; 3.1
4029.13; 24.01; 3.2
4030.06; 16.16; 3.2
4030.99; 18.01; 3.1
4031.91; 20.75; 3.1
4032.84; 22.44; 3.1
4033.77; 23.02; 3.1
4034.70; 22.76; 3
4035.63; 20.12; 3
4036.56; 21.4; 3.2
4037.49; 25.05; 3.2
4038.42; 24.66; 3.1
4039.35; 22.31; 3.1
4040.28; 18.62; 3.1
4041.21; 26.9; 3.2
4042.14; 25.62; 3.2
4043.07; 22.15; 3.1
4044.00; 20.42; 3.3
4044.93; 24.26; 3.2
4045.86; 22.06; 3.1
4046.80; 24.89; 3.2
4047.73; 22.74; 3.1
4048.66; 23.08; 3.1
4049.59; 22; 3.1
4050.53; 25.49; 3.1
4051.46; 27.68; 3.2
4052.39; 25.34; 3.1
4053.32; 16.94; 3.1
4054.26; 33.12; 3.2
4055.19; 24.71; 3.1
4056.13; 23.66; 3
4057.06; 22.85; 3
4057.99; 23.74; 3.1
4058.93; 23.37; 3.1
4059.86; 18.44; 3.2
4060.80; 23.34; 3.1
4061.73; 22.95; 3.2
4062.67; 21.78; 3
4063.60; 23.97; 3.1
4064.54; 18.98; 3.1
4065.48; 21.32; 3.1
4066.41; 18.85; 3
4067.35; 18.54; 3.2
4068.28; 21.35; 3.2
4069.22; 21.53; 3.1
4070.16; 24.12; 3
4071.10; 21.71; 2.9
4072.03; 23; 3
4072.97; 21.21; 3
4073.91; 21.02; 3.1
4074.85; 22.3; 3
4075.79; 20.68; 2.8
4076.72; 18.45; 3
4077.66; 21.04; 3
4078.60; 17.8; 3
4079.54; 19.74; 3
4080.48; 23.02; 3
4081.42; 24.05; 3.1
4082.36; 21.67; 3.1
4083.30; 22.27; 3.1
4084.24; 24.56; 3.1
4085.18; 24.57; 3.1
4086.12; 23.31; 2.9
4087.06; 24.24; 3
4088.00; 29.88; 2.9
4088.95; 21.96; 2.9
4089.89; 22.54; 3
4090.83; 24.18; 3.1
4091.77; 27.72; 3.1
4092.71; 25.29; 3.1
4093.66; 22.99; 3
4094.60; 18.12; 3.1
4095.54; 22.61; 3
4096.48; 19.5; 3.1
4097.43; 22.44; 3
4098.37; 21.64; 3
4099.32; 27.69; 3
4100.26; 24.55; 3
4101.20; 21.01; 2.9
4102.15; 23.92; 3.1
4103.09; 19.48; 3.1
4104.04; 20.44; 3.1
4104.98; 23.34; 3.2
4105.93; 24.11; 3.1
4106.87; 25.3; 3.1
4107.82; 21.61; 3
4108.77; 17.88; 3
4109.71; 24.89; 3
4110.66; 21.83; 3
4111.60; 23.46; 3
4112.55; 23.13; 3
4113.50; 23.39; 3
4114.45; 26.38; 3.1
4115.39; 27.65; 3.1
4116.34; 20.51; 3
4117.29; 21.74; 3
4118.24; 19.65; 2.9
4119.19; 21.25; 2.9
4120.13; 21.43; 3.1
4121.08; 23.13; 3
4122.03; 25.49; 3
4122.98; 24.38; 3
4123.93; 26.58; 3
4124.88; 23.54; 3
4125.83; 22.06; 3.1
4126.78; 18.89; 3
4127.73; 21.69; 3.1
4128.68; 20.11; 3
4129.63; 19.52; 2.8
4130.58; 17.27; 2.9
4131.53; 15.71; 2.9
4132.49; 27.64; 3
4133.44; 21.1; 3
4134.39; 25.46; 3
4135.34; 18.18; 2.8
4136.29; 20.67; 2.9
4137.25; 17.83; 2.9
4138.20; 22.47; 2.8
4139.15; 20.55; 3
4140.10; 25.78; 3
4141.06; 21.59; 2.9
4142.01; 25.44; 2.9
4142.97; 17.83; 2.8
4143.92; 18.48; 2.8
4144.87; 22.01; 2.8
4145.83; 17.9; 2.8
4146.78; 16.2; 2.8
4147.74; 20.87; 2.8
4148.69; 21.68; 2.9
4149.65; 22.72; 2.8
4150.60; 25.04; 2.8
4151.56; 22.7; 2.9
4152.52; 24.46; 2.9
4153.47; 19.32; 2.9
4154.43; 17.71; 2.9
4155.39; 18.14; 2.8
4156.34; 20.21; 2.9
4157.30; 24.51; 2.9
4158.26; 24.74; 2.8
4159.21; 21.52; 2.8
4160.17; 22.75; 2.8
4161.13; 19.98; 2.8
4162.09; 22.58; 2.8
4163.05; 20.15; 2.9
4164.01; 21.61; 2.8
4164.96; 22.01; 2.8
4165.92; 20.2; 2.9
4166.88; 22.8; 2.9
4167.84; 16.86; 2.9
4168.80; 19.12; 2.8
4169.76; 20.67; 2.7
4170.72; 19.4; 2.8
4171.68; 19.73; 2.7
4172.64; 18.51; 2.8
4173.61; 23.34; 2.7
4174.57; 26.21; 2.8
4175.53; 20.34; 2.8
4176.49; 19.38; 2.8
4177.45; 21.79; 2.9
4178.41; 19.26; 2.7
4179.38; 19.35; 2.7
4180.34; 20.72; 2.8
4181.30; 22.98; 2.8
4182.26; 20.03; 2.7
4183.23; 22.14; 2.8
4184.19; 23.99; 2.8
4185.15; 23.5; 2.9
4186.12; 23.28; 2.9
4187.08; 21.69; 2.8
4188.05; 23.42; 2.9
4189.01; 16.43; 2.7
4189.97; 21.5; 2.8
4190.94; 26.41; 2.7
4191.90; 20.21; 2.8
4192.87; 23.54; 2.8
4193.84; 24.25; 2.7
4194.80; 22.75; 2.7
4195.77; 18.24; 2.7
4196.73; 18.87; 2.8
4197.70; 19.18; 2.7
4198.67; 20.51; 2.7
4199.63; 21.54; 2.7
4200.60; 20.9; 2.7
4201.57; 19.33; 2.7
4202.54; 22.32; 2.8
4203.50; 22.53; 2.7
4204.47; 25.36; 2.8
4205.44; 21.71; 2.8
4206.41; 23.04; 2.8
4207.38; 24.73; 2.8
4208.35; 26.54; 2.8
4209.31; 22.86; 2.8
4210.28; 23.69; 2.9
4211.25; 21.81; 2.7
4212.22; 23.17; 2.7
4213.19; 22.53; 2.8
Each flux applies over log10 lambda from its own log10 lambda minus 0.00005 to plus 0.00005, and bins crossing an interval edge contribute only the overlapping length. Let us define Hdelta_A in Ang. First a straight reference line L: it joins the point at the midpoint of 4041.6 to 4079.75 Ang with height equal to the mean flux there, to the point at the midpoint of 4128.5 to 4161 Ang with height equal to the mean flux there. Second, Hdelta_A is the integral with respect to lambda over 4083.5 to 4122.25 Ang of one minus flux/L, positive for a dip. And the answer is -2.4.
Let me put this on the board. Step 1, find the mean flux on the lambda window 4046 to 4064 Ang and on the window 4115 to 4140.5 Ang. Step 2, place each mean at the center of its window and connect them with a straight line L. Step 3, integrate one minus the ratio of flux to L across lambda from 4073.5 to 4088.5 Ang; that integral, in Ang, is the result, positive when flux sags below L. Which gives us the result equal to 0.4 Ang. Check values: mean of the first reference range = 23.7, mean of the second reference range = 21.8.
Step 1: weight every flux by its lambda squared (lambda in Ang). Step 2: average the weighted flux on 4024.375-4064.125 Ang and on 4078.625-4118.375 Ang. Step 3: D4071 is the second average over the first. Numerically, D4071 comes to 1.03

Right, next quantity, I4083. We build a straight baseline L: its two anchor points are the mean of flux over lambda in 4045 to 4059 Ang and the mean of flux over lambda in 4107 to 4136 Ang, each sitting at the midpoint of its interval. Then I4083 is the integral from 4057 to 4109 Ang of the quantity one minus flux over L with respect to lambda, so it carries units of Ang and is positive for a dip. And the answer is 2.1 Ang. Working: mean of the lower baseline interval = 24.1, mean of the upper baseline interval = 22.2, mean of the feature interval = 22.3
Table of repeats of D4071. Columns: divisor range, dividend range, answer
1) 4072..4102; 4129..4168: 0.96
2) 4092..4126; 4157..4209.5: 0.98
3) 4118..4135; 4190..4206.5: 1.03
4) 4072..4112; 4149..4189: 0.98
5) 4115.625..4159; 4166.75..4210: 1.03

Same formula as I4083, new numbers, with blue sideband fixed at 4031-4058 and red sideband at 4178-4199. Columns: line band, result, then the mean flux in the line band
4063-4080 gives 1.6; 20.9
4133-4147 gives 0.8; 20.9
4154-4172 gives 0.8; 20.8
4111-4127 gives -0.6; 23.2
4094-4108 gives 0.1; 22.4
